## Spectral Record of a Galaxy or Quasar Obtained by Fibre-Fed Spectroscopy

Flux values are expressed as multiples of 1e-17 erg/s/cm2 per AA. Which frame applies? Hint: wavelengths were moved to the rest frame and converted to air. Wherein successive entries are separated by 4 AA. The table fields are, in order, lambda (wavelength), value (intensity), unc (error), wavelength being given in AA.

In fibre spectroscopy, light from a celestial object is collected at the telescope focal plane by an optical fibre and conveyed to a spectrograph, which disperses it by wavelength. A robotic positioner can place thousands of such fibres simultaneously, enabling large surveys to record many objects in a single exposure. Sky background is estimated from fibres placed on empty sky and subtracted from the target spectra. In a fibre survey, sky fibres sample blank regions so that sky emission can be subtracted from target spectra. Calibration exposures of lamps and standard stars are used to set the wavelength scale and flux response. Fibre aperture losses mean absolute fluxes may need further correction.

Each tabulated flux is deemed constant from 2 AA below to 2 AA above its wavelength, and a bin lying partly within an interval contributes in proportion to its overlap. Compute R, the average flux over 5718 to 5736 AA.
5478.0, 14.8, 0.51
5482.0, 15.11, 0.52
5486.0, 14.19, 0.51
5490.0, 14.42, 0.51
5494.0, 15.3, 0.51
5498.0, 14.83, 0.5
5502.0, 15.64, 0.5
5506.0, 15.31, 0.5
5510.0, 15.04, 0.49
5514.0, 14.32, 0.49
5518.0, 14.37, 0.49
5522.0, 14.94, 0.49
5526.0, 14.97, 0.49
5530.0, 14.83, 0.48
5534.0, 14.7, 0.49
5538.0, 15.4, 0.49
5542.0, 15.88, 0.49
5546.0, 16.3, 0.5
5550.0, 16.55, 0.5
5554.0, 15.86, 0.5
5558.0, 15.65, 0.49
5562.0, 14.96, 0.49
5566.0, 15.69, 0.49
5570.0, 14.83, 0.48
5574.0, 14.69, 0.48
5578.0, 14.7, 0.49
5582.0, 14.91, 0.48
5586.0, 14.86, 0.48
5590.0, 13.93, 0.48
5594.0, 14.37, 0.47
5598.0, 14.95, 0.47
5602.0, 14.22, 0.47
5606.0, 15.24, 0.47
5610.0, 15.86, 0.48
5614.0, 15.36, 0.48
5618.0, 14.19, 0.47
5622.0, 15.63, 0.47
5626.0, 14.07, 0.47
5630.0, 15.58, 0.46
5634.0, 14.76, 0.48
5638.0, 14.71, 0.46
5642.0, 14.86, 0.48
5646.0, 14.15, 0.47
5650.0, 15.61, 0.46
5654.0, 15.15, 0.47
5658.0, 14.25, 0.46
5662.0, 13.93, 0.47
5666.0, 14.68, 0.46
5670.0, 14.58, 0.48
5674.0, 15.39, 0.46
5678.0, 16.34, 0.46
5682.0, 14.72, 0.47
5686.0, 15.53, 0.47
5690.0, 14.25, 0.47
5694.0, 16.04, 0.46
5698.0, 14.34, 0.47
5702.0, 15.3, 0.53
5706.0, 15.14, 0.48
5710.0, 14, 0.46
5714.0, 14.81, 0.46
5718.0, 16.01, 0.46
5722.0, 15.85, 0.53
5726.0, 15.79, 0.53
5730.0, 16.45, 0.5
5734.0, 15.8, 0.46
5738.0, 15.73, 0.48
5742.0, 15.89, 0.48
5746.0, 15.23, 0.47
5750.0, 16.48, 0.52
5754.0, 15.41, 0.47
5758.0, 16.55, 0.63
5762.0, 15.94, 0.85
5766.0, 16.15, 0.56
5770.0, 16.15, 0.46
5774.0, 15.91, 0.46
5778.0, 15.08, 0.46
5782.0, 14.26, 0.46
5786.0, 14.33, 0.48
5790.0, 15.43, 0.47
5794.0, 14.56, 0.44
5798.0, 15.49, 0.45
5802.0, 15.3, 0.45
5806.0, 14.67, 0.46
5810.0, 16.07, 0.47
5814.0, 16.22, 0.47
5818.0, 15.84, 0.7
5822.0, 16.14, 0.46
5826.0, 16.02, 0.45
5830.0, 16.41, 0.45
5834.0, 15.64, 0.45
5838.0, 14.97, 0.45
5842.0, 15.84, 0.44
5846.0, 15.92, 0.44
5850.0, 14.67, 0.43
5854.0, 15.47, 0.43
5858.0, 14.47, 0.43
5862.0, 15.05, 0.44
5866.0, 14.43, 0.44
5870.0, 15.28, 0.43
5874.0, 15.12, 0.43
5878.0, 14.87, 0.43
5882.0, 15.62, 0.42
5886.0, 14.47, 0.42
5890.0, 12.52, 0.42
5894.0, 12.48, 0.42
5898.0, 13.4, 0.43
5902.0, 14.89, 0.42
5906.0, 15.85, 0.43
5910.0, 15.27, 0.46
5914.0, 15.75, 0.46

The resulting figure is 16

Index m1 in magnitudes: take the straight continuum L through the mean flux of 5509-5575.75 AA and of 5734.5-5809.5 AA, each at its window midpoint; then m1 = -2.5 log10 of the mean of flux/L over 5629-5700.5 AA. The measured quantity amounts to 0.032 mag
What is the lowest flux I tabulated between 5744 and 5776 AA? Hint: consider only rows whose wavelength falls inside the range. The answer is 15.23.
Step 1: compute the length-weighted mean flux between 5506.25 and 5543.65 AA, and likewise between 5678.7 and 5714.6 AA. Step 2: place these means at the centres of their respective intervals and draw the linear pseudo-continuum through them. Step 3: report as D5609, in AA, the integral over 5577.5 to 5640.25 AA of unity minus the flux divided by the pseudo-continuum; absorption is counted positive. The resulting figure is 0.5 AA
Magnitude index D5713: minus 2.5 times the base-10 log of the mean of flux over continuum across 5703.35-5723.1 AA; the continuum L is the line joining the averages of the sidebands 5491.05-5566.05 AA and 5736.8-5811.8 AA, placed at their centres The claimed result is 0.02 mag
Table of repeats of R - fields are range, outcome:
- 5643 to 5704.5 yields 15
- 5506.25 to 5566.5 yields 15.3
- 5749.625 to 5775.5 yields 16.1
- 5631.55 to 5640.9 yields 14.8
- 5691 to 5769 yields 15.6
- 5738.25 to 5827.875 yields 15.6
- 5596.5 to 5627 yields 15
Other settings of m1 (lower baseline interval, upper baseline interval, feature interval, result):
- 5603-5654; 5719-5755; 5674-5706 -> 0.019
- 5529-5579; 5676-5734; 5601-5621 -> 0.024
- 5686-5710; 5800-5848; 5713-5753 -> -0.044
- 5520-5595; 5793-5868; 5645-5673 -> 0.044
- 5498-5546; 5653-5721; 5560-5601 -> 0.020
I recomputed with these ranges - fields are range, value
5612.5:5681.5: 13.93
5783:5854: 14.33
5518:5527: 14.37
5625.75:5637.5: 14.07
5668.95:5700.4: 14.25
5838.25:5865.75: 14.47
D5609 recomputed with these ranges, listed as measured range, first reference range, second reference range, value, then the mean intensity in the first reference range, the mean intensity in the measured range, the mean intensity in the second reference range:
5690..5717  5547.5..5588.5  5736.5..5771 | 1.43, 15.3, 14.9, 15.9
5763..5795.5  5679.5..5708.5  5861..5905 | -1.12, 15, 15.3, 14.4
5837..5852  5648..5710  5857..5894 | -0.79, 15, 15.4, 14.5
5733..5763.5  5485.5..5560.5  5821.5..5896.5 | -1.67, 15.2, 15.9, 15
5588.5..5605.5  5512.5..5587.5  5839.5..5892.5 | 0.77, 15.2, 14.5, 14.9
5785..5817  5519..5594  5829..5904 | -0.93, 15.2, 15.3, 14.8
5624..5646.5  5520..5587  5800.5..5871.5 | 0.90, 15.3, 14.7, 15.5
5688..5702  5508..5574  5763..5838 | 0.43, 15.3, 14.9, 15.5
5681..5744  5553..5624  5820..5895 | -1.46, 15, 15.4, 15.1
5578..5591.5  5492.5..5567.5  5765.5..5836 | 0.64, 15.3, 14.6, 15.5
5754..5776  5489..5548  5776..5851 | -1.01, 15.1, 16.1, 15.4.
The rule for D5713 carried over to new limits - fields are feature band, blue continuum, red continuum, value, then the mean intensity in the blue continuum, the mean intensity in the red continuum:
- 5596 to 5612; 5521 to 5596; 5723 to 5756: 0.02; 15.2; 15.8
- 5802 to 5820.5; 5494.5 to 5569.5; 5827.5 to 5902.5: -0.05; 15.3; 14.8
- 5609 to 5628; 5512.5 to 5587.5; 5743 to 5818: 0.02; 15.2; 15.5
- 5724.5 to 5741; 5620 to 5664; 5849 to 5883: -0.08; 14.8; 15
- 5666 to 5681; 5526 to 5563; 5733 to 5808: 0.02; 15.6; 15.5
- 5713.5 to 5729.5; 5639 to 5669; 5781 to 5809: -0.07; 14.7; 14.9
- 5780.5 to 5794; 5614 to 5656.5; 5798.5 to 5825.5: 0.07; 14.9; 15.7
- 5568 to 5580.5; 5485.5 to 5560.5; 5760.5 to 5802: 0.03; 15.2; 15.3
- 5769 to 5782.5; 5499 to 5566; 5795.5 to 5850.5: 0.01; 15.3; 15.7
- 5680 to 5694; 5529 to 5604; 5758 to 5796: 0.02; 15.1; 15.4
